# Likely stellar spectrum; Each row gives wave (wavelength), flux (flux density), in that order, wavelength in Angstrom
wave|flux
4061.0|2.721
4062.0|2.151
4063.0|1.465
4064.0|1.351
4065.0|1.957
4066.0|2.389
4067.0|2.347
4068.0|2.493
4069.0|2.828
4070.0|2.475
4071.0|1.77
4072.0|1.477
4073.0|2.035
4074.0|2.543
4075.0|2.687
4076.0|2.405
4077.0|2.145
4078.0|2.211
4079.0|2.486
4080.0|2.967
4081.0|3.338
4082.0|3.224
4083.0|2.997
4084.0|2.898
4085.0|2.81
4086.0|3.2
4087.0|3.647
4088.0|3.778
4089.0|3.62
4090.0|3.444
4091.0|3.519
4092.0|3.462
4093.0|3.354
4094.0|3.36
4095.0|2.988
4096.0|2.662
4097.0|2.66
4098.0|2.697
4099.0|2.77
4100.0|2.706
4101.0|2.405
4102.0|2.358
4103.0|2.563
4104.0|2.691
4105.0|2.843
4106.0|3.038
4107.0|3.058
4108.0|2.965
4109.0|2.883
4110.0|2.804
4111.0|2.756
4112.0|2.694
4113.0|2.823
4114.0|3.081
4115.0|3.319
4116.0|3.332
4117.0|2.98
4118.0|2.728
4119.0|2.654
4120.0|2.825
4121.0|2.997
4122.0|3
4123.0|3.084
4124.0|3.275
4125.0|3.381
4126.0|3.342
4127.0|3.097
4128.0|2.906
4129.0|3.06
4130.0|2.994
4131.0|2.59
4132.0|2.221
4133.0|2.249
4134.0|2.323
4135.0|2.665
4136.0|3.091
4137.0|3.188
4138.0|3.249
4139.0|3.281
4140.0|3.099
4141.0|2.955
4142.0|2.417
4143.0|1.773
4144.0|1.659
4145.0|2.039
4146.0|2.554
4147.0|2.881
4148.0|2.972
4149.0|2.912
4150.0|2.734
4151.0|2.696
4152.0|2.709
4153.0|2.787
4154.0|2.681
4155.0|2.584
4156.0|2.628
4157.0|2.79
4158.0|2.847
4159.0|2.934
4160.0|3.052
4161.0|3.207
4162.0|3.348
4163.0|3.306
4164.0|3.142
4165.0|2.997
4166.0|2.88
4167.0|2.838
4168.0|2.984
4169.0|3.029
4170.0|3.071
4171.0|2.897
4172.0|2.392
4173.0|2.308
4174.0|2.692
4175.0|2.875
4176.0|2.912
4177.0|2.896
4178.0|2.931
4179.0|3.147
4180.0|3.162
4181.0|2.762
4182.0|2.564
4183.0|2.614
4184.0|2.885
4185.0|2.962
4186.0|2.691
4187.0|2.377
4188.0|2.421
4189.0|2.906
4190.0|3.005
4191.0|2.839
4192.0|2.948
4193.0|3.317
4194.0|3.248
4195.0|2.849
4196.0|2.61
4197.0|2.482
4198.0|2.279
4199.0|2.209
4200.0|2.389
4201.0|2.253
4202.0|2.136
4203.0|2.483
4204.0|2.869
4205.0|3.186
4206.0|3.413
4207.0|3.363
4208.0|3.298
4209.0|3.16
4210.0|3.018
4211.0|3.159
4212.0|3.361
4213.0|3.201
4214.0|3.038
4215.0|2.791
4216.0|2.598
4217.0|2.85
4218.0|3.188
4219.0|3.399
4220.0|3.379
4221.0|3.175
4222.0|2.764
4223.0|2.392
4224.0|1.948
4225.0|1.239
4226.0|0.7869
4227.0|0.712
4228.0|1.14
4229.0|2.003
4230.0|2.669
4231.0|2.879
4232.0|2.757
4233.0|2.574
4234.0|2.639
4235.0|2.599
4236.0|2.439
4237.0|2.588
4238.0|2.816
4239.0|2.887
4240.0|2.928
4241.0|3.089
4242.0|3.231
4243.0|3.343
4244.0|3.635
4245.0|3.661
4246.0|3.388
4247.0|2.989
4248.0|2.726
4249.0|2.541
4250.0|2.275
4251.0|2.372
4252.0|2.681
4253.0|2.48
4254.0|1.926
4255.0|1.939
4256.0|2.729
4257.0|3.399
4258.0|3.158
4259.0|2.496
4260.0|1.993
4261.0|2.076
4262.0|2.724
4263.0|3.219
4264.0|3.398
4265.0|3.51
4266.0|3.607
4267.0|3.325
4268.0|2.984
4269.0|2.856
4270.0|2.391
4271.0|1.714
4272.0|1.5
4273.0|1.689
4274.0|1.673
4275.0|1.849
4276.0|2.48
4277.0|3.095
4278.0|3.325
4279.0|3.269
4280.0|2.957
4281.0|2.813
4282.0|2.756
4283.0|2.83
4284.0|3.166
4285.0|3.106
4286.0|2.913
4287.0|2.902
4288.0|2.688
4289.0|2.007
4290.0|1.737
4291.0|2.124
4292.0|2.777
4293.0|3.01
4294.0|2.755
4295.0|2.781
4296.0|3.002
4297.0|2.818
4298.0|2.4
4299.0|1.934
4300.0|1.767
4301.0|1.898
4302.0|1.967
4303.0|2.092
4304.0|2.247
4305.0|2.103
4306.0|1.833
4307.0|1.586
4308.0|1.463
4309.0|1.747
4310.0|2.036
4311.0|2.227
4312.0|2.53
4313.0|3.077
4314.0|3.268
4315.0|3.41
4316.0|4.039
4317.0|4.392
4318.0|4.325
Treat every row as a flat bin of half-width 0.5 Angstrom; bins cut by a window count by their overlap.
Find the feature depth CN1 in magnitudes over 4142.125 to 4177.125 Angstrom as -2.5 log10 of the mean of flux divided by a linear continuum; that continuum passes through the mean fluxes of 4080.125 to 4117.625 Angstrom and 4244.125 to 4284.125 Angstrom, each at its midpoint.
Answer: 0.05 mag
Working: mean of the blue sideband 3.02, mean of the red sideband 2.7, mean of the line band 2.77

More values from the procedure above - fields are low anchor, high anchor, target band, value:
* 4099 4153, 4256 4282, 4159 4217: -0.04 mag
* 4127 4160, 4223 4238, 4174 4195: -0.18 mag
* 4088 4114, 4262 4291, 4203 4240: 0.04 mag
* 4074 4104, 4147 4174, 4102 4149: 0.03 mag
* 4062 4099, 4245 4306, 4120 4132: -0.13 mag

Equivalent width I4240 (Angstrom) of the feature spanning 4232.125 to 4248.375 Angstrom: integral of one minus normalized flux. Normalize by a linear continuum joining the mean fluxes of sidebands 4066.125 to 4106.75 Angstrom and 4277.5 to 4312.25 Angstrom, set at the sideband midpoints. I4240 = -2.8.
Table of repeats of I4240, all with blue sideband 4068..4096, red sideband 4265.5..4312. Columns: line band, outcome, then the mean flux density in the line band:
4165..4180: -1.02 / 2.86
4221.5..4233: 2.70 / 1.96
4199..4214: -1.83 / 2.93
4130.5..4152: 0.76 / 2.65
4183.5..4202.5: -0.26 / 2.67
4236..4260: -2.73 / 2.81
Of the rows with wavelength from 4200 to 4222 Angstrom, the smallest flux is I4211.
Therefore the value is 2.136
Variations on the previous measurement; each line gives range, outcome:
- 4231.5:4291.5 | 1.5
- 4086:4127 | 2.358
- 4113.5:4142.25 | 2.221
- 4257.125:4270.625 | 1.993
